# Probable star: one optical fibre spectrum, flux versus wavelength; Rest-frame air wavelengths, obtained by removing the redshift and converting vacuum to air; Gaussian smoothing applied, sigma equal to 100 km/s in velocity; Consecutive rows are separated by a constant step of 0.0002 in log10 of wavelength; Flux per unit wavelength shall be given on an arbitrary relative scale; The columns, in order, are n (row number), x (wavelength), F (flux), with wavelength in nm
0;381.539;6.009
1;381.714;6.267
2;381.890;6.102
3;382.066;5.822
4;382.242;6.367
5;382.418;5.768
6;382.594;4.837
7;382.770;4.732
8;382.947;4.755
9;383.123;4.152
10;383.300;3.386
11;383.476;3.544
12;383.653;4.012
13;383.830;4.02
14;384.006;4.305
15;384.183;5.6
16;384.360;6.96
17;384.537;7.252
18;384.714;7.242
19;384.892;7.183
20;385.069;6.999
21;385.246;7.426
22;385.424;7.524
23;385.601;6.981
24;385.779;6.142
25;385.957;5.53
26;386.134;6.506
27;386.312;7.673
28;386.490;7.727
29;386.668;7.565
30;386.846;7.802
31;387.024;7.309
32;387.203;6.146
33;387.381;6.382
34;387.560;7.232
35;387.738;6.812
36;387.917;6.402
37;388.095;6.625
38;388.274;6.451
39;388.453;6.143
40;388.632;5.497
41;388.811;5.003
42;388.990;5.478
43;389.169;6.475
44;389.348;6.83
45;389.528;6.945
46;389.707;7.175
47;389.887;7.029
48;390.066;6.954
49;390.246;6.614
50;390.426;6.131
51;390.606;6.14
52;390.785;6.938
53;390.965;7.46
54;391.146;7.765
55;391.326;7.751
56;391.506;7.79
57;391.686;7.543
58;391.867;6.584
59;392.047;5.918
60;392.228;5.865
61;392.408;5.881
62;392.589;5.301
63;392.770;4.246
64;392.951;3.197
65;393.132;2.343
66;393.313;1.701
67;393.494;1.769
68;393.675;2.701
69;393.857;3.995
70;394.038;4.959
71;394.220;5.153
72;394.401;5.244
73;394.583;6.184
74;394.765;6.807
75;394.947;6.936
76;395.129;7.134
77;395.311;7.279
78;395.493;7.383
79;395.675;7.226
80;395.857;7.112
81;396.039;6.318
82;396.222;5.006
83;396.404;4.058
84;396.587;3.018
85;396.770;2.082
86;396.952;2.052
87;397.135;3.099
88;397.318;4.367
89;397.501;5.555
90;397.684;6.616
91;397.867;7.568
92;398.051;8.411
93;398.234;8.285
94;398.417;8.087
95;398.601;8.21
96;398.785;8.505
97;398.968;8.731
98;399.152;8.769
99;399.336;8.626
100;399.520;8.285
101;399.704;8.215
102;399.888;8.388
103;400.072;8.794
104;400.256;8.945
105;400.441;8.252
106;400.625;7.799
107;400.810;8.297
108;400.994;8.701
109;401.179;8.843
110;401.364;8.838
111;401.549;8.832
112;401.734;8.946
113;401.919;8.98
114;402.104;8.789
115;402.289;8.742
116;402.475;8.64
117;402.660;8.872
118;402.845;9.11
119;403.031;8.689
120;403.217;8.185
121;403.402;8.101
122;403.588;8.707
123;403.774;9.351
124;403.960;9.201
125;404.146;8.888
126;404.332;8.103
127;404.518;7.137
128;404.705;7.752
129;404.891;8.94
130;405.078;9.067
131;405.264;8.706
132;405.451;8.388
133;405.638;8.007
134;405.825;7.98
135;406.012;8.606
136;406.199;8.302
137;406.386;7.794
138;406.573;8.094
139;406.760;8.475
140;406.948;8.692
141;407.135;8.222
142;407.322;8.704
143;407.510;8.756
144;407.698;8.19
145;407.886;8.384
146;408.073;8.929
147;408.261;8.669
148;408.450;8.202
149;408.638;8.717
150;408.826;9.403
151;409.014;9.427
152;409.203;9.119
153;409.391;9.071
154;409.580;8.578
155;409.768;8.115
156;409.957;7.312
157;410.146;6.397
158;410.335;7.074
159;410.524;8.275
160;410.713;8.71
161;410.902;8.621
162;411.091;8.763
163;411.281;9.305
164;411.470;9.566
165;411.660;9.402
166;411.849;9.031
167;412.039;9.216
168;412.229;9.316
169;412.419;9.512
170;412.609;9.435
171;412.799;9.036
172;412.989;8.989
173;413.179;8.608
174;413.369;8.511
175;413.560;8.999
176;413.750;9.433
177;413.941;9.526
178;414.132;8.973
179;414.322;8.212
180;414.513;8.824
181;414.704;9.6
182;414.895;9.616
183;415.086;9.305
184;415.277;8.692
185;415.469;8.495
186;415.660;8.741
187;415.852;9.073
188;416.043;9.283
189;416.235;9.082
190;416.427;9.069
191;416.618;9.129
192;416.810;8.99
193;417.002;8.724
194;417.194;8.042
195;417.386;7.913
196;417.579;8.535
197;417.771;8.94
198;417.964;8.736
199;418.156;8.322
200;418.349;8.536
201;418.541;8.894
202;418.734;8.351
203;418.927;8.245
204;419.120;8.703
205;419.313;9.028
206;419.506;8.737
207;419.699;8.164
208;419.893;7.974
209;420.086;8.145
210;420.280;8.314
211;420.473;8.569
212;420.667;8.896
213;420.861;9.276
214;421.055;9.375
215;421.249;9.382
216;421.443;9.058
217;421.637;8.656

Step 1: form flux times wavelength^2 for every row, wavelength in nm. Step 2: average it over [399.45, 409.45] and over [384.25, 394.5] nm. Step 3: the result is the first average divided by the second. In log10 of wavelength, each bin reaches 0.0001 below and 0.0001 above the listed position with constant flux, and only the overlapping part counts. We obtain 1.5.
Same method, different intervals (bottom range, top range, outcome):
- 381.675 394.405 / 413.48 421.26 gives 1.72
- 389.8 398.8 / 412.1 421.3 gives 1.71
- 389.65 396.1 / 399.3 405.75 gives 1.53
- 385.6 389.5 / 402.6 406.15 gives 1.41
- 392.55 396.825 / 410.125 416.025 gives 1.99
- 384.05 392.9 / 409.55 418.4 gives 1.50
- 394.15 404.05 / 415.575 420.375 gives 1.27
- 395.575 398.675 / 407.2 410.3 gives 1.57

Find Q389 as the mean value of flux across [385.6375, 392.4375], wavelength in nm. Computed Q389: 6.7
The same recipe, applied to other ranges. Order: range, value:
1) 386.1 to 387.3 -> 7.27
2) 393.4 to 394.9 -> 4.66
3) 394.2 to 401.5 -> 6.96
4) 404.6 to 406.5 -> 8.34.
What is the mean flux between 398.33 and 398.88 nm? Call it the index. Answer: 8.27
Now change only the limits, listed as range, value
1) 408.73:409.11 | 9.41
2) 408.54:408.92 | 9.06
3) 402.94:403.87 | 8.61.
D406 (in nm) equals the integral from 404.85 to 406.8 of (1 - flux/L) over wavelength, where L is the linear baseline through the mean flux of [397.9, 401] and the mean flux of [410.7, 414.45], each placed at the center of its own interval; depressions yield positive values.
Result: 0.08 nm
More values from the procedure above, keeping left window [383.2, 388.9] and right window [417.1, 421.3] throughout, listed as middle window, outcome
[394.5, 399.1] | 0.51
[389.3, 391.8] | -0.18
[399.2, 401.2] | -0.33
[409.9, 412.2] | -0.14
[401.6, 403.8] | -0.38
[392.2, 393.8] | 0.75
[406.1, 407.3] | -0.09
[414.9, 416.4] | -0.12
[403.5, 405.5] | -0.27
